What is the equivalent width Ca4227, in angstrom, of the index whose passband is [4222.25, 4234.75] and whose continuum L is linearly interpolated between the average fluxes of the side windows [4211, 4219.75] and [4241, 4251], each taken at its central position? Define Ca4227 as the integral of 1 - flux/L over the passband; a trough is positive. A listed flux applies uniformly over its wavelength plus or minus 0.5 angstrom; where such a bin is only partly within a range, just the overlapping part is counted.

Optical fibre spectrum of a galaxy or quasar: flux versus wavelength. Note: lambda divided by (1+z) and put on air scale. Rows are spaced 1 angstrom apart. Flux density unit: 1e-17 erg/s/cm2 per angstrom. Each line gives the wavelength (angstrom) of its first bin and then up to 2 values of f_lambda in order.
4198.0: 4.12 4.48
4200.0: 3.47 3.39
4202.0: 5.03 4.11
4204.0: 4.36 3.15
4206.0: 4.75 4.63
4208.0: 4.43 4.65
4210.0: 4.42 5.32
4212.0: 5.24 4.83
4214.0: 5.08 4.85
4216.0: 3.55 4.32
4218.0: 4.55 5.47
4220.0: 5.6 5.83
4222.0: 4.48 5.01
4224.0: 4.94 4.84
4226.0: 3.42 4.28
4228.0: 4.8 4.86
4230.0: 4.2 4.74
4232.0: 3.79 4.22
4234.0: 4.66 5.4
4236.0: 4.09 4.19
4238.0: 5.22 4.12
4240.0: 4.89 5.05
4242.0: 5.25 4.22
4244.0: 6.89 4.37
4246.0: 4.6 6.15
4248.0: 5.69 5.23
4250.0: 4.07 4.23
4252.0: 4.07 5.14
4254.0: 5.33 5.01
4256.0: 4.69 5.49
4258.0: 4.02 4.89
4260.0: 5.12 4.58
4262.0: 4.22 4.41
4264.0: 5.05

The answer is 1.1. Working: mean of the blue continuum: 4.79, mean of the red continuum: 5.11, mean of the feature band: 4.5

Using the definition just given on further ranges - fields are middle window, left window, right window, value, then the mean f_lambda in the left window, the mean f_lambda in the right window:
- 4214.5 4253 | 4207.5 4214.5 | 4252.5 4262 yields 0.96 angstrom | 4.85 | 4.88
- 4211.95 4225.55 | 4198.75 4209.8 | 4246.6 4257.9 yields -1.33 angstrom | 4.22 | 4.96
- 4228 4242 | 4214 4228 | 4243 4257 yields 0.76 angstrom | 4.72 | 5.02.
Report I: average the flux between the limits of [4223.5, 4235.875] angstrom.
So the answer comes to 4.5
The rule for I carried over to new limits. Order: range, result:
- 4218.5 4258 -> 4.82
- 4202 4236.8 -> 4.62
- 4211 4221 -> 4.91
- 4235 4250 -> 4.98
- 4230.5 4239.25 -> 4.5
